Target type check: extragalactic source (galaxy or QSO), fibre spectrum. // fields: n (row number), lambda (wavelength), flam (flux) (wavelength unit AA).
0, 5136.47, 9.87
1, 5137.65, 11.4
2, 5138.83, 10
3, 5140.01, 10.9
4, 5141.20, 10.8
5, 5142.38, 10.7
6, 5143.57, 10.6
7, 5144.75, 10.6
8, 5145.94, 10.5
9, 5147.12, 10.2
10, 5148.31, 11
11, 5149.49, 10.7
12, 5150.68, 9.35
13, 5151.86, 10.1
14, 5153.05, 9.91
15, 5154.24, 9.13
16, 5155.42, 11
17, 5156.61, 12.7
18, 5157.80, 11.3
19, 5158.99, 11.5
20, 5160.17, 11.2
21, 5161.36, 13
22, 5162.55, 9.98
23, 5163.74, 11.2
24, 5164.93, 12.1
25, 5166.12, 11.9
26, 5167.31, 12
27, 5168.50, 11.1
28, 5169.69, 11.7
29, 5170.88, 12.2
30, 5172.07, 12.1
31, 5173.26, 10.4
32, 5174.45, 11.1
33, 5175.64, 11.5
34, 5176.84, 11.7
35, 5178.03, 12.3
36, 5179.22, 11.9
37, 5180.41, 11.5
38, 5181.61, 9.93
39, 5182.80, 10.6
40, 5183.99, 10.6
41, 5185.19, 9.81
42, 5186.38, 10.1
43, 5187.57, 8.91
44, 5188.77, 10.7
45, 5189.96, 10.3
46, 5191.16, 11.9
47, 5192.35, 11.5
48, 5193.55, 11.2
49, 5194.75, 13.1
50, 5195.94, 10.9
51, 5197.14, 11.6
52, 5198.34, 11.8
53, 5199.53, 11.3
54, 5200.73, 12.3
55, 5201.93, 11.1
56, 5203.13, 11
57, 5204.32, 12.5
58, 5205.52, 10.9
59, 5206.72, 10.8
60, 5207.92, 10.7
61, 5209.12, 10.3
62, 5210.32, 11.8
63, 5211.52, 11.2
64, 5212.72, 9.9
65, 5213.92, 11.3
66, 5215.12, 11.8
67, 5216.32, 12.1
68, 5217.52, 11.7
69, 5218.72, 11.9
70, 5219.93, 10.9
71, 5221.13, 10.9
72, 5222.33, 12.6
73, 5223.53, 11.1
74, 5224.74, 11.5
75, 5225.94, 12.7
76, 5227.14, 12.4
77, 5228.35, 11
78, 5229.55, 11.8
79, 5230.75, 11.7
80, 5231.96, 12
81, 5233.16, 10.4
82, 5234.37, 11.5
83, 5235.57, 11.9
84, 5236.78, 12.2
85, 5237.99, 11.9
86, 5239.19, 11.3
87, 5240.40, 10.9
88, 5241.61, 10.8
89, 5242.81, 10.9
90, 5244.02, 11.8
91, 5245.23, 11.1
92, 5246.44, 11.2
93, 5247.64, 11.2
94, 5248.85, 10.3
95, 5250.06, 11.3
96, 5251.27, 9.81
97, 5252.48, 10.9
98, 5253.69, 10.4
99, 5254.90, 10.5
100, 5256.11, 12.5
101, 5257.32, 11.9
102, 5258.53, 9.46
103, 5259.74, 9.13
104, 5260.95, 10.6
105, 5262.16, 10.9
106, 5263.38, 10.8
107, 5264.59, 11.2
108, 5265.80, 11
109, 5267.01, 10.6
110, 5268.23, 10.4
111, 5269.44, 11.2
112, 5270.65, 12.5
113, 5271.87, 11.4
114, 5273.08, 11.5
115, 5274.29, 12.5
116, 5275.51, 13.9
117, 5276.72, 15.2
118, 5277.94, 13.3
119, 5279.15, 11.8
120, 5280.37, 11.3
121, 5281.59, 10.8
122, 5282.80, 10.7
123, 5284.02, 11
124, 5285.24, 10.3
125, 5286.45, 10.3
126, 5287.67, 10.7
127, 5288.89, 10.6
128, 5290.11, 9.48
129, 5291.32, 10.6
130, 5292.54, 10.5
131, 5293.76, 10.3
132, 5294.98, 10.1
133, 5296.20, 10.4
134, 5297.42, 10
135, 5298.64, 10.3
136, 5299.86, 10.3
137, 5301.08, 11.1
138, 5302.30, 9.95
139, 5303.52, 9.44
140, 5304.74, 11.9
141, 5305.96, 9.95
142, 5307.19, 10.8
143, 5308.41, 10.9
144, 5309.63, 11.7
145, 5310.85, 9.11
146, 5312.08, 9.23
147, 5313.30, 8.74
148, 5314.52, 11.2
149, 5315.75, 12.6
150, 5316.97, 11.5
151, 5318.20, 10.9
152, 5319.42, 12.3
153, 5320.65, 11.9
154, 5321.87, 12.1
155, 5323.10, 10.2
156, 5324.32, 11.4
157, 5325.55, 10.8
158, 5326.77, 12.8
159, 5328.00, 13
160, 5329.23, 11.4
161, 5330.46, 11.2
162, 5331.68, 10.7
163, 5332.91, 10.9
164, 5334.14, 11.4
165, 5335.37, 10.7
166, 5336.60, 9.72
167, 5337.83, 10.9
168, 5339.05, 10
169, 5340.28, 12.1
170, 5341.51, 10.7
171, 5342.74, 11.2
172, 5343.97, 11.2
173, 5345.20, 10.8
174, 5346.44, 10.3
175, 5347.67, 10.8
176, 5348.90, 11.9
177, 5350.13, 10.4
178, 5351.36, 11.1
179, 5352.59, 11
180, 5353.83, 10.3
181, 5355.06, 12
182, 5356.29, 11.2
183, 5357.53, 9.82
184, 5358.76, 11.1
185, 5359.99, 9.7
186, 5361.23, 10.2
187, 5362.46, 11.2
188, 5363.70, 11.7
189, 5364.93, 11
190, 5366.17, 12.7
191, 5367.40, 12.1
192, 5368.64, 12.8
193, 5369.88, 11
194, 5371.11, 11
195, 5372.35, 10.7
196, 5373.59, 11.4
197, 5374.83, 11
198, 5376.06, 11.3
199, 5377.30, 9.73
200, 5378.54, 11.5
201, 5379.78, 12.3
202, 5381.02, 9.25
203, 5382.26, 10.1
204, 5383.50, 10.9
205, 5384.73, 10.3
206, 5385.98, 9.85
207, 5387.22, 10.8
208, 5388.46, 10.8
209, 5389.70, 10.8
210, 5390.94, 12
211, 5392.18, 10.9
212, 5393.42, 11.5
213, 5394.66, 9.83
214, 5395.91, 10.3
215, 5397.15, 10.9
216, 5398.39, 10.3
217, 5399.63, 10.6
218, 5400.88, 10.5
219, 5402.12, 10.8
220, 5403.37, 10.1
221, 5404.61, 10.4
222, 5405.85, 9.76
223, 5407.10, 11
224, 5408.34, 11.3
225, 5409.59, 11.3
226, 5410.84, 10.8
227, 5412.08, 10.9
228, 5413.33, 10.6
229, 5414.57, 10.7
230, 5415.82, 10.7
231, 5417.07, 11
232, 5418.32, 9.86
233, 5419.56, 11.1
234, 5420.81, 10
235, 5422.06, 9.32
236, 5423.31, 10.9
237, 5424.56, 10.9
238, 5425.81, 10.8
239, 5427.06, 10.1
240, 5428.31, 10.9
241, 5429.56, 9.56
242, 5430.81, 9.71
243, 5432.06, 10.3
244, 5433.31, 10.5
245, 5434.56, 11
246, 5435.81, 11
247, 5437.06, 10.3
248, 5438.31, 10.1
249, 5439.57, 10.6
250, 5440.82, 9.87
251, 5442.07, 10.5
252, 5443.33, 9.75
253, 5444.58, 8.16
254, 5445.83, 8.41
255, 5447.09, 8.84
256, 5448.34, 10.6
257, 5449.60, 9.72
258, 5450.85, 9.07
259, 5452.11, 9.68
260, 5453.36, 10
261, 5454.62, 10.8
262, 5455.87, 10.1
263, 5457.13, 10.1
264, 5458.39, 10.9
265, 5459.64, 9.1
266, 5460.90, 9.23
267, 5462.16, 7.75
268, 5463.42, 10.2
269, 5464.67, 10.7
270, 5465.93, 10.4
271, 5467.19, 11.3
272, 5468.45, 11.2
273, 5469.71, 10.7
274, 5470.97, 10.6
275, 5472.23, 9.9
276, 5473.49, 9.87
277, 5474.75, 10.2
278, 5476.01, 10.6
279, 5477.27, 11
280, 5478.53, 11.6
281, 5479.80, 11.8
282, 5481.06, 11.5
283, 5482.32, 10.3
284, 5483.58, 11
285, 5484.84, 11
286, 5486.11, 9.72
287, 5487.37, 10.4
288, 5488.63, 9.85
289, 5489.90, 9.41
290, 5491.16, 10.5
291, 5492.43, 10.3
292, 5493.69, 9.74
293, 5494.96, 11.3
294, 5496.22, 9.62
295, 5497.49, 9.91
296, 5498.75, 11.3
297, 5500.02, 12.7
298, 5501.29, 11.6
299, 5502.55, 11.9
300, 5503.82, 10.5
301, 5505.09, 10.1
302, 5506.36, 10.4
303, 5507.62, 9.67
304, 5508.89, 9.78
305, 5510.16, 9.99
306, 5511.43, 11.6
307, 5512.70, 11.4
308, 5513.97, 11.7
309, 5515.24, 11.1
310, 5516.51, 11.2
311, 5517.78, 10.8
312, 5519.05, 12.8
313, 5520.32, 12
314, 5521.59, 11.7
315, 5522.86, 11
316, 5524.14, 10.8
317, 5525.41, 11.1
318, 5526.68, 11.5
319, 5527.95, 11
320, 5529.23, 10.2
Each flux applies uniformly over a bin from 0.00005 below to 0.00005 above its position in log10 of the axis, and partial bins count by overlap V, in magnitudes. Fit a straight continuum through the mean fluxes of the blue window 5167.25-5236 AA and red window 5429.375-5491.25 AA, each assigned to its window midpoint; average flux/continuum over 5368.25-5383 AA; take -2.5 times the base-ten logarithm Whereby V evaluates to -0.04 mag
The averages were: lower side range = 11.3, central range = 11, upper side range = 10.2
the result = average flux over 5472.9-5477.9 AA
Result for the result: 10.4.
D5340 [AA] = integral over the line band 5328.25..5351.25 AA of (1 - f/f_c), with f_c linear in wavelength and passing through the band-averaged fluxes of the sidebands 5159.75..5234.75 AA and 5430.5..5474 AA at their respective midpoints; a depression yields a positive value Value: -0.7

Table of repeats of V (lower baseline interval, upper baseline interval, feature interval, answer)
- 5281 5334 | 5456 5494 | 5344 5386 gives -0.032 mag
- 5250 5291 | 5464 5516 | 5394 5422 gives 0.032 mag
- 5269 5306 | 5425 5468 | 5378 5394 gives -0.043 mag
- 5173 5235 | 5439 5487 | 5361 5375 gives -0.085 mag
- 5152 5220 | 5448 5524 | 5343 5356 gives -0.011 mag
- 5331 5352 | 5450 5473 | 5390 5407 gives -0.012 mag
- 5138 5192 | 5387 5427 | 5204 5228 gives -0.052 mag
